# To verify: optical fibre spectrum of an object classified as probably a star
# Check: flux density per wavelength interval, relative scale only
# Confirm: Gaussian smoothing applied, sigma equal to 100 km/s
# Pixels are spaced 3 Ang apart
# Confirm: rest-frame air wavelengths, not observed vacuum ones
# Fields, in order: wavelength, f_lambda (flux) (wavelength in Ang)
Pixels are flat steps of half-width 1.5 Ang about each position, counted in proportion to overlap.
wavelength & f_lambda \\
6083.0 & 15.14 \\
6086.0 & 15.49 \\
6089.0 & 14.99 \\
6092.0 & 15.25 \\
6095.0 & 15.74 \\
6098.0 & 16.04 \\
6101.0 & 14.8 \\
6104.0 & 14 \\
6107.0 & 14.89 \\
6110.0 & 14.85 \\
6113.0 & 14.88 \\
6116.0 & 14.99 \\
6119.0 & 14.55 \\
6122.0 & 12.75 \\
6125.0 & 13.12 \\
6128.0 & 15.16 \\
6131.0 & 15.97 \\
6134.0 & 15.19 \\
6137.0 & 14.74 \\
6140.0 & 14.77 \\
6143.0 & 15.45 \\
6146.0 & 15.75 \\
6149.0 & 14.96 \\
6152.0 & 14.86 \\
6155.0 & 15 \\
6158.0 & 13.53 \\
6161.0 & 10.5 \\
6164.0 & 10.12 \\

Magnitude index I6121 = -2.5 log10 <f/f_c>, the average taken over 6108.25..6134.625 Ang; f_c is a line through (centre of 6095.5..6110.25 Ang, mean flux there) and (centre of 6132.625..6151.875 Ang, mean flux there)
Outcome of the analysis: 0.03 mag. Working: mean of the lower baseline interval 15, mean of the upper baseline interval 15.1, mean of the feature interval 14.6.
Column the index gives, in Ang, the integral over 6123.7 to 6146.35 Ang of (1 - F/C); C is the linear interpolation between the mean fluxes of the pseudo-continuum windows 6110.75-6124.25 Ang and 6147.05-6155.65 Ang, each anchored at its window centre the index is -0.6 Ang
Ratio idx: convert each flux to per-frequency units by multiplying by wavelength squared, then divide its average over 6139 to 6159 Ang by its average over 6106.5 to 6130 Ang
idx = 1.05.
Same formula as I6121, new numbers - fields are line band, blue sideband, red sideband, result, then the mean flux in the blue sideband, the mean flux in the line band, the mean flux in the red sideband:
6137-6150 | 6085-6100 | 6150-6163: -0.102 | 15.5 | 15.2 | 13.4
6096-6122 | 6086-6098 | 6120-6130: -0.012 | 15.4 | 14.8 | 13.8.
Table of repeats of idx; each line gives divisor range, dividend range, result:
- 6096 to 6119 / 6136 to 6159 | 1.01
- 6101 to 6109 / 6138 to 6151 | 1.06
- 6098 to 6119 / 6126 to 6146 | 1.04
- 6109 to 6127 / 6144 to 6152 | 1.09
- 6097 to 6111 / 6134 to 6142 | 1.01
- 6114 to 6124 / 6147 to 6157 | 1.07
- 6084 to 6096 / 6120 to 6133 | 0.94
